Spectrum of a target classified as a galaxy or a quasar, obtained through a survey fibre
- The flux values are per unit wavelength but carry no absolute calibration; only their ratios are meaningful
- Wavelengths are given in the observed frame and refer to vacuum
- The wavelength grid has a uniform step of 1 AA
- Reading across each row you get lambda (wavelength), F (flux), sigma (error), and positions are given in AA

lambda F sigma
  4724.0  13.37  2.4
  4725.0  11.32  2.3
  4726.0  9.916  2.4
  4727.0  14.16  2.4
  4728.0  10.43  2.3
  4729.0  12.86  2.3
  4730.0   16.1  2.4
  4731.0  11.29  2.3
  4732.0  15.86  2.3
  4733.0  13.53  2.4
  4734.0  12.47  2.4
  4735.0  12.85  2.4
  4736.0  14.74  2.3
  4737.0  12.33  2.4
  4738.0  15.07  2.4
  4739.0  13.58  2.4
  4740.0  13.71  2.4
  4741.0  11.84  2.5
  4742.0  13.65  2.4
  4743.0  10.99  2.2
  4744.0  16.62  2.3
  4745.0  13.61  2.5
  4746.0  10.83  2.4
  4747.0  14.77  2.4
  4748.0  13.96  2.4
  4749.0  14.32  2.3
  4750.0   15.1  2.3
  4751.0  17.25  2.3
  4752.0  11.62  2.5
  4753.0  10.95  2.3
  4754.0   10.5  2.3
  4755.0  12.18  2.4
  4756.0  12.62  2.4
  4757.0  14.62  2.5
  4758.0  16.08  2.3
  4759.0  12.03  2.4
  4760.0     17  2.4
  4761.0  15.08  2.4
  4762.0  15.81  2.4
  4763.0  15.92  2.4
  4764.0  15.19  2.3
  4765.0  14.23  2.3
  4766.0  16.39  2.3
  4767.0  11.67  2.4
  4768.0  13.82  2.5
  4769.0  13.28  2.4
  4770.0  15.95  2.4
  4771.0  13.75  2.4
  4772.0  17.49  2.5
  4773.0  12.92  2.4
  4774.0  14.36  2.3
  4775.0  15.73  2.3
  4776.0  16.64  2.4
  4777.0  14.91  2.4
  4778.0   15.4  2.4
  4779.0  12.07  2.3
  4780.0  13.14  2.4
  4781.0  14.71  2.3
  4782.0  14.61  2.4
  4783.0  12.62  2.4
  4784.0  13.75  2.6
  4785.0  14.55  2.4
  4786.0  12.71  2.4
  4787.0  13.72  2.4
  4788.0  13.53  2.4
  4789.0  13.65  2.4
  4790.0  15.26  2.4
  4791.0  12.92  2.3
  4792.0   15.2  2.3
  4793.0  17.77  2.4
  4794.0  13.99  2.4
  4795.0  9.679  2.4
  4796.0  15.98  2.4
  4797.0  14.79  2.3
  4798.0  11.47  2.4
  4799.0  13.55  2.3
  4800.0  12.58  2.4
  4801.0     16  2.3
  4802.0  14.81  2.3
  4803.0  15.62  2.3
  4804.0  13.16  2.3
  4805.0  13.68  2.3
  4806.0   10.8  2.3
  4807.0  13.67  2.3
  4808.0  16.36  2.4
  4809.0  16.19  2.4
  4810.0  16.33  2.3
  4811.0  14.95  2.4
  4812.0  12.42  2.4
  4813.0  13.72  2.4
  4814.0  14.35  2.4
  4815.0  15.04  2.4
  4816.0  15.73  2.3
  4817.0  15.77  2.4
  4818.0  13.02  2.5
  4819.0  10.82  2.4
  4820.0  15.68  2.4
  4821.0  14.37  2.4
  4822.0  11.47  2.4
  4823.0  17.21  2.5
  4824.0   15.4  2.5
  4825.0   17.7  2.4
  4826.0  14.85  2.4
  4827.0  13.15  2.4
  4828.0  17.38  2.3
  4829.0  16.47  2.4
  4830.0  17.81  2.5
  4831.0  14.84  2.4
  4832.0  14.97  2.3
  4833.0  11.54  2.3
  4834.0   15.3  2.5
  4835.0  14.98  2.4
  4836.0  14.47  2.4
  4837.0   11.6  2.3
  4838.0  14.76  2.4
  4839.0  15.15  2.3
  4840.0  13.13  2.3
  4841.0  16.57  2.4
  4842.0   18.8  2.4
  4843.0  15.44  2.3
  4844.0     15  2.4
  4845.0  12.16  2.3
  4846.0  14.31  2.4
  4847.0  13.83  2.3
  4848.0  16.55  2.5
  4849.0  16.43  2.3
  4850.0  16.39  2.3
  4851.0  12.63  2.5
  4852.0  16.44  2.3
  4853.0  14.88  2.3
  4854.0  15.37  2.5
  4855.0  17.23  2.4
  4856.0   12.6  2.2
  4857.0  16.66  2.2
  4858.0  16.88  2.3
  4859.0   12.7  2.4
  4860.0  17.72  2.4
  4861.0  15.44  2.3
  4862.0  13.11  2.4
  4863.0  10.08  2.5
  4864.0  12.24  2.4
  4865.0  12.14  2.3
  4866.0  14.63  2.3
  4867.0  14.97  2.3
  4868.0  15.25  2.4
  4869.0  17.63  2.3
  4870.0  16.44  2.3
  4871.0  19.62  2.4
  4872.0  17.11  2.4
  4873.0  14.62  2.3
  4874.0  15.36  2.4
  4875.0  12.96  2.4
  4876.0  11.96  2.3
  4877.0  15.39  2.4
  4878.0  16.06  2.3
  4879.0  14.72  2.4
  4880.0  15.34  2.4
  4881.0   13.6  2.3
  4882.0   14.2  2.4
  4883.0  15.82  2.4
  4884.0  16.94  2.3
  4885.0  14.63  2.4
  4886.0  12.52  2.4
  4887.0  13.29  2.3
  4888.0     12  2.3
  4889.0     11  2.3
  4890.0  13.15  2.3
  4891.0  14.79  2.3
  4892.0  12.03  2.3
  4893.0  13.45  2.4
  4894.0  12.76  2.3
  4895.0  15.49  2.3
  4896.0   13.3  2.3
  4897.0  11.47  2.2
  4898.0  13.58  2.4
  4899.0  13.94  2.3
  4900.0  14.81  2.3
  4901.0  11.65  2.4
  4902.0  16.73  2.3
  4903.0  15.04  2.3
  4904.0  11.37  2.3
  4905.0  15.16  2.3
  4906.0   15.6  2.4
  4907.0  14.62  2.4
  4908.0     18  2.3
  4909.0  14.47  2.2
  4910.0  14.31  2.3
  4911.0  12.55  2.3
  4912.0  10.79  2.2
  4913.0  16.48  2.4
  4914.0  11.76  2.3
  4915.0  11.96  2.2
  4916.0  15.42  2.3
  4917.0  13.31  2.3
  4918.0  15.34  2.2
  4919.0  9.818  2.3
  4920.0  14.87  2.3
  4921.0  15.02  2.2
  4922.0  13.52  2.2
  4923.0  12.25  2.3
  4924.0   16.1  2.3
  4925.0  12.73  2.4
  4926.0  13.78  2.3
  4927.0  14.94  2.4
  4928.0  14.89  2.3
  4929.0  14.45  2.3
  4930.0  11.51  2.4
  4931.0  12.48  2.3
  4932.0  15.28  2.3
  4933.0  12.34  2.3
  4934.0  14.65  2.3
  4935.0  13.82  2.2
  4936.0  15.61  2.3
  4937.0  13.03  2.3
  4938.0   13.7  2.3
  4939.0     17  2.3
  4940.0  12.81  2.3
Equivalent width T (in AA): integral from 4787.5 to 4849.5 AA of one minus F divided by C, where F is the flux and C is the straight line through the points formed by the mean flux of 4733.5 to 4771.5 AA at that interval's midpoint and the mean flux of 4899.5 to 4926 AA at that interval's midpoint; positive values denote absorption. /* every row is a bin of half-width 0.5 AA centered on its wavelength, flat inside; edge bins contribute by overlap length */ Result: -3.0 AA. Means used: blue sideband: 13.9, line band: 14.6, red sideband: 14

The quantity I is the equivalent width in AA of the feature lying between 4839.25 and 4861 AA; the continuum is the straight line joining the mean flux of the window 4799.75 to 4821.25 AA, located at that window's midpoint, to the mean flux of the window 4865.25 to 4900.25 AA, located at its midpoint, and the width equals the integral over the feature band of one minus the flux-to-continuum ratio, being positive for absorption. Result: -1.4 AA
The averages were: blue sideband 14.3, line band 15.3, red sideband 14.4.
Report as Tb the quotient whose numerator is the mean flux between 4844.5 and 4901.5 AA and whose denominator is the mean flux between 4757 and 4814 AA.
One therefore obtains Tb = 1.0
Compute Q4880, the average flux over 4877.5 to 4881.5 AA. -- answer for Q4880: 14.9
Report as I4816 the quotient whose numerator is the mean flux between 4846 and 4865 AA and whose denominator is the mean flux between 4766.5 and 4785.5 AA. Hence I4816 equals 1.03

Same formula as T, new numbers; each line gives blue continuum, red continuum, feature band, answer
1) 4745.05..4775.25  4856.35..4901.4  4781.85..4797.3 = 0.2 AA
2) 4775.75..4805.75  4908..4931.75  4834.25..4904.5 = -3.4 AA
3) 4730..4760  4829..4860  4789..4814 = 0.3 AA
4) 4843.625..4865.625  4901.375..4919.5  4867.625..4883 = -1.1 AA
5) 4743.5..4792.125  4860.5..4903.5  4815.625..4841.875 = -1.2 AA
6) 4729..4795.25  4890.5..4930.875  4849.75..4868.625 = -0.9 AA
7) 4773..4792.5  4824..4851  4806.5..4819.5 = 0.2 AA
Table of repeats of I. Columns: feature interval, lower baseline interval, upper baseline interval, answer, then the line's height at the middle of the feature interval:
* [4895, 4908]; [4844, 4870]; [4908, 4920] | -0.3 AA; 13.8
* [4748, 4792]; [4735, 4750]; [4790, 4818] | -0.9 AA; 13.9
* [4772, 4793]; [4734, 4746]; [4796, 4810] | -0.5 AA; 13.9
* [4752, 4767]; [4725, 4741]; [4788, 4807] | -0.6 AA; 13.5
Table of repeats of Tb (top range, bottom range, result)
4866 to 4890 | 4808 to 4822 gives 1.02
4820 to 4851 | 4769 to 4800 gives 1.06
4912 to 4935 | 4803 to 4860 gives 0.92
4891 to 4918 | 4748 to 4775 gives 0.97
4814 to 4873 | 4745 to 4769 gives 1.07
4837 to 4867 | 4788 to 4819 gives 1.04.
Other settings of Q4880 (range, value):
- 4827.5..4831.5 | 16.6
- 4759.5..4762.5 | 16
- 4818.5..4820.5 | 13.2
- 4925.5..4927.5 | 14.4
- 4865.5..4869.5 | 15.6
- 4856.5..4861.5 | 15.9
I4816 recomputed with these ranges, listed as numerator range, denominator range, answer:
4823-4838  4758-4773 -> 1.02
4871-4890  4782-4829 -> 1.01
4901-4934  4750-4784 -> 0.98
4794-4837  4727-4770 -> 1.05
